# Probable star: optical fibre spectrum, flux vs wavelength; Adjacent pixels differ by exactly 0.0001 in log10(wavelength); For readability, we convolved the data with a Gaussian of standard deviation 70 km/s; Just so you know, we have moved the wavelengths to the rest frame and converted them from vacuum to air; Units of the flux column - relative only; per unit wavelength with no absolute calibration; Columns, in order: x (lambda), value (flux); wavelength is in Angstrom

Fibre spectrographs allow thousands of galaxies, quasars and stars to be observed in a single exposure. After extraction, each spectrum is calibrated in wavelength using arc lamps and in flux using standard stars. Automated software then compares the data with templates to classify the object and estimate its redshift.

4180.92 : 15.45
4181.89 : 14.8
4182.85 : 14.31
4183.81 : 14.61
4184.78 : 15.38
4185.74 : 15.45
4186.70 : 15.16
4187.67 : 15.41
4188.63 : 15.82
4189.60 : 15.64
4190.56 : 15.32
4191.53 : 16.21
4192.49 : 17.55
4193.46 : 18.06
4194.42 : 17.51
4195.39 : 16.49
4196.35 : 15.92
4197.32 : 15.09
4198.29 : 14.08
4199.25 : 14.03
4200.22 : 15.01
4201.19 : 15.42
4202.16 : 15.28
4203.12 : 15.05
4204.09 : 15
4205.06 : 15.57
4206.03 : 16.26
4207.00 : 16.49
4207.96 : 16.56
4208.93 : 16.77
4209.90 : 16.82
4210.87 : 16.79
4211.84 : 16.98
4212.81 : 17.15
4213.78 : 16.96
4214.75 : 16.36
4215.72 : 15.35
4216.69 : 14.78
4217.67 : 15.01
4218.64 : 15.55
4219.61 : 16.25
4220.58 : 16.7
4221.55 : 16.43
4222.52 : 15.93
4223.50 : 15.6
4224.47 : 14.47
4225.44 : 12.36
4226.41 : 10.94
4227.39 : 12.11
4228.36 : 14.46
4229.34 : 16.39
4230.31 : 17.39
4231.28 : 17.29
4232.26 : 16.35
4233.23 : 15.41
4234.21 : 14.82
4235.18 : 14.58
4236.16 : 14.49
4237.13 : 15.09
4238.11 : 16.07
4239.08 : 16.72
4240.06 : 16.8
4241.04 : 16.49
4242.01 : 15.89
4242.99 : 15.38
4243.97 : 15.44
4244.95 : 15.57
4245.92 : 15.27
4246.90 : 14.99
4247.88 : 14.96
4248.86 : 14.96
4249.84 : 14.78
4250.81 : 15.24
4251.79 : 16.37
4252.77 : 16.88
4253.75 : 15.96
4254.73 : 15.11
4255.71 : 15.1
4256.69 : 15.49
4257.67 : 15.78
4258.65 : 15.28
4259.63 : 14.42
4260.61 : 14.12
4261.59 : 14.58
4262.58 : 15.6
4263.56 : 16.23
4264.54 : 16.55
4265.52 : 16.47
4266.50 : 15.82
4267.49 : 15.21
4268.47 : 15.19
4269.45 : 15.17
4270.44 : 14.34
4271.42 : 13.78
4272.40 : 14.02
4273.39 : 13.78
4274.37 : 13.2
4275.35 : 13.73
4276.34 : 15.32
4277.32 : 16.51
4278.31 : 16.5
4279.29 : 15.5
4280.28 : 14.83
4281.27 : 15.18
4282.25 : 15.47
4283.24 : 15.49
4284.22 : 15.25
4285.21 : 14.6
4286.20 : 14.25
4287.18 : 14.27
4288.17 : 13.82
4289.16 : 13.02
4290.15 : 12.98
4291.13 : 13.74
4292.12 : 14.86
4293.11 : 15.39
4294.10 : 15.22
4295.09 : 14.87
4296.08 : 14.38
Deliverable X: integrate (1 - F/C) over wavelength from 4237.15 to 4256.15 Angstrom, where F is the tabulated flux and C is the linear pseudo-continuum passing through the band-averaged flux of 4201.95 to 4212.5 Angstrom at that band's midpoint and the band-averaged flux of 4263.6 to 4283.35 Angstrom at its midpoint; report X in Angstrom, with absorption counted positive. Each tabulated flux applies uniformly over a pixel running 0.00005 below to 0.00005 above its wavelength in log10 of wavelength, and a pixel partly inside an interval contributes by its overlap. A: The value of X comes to -0.1 Angstrom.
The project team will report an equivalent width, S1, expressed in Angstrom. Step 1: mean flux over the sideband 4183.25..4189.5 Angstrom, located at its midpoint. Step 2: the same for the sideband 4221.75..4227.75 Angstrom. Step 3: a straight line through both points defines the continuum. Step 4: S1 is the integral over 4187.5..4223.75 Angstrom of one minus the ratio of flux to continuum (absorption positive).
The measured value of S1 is -3.7 Angstrom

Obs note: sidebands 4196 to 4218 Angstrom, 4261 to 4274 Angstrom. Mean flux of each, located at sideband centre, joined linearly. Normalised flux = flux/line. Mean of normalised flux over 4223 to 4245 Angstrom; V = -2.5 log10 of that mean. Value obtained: 0.018 mag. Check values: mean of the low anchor 15.8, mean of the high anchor 15.1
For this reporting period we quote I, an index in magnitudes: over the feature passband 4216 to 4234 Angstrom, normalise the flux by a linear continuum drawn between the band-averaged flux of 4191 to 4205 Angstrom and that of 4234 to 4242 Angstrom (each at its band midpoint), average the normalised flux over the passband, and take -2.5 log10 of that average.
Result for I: 0.037 mag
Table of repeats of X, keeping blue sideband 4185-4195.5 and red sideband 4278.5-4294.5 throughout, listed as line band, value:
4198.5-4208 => 0.4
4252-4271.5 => -0.5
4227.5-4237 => 0.0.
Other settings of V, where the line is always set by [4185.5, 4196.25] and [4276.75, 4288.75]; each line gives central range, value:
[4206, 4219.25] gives -0.019 mag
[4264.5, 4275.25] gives 0.038 mag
